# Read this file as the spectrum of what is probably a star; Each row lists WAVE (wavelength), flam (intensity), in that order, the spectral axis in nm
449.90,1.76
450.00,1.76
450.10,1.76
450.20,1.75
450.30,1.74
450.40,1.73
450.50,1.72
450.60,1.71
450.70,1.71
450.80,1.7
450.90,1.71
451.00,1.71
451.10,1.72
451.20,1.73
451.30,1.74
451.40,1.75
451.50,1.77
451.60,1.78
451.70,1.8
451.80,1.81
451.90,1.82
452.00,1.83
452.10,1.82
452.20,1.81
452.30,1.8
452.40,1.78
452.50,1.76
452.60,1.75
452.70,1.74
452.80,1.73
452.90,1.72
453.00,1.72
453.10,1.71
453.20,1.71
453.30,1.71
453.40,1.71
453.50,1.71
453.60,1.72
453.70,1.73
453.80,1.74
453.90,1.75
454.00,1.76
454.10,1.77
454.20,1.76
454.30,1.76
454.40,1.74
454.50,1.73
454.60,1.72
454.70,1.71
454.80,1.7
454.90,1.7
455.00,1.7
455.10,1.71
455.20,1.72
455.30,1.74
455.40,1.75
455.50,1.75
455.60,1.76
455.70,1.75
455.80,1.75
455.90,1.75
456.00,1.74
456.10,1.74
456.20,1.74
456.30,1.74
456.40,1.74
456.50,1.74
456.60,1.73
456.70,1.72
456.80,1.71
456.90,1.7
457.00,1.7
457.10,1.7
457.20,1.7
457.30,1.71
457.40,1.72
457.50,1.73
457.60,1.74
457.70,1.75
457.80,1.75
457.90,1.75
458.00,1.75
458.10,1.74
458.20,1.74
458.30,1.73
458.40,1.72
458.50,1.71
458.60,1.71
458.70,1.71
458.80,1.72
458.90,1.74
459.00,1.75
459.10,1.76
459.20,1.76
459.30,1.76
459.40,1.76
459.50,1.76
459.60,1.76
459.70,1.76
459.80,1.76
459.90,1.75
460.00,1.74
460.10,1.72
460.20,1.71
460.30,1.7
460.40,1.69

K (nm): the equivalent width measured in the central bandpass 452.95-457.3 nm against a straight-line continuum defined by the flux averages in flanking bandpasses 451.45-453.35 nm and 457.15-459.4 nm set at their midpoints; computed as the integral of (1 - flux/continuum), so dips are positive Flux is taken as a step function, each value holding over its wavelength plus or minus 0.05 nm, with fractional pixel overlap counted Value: 0.06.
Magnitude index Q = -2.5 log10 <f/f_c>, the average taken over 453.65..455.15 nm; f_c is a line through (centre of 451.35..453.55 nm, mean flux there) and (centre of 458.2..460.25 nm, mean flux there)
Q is 0.01 mag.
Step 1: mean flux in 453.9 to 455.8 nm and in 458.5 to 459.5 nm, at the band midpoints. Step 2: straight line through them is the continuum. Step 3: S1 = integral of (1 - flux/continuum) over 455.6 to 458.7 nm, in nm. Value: 0.01 nm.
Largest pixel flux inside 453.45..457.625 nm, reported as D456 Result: 1.77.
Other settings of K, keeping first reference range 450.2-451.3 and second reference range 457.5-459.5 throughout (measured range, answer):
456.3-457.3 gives 0.01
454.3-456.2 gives 0.00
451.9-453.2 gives -0.03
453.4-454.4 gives -0.01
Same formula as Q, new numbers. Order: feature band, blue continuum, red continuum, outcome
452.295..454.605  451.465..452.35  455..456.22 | 0.025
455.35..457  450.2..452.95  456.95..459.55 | 0.002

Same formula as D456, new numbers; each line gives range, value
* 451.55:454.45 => 1.83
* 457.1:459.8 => 1.76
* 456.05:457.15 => 1.74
